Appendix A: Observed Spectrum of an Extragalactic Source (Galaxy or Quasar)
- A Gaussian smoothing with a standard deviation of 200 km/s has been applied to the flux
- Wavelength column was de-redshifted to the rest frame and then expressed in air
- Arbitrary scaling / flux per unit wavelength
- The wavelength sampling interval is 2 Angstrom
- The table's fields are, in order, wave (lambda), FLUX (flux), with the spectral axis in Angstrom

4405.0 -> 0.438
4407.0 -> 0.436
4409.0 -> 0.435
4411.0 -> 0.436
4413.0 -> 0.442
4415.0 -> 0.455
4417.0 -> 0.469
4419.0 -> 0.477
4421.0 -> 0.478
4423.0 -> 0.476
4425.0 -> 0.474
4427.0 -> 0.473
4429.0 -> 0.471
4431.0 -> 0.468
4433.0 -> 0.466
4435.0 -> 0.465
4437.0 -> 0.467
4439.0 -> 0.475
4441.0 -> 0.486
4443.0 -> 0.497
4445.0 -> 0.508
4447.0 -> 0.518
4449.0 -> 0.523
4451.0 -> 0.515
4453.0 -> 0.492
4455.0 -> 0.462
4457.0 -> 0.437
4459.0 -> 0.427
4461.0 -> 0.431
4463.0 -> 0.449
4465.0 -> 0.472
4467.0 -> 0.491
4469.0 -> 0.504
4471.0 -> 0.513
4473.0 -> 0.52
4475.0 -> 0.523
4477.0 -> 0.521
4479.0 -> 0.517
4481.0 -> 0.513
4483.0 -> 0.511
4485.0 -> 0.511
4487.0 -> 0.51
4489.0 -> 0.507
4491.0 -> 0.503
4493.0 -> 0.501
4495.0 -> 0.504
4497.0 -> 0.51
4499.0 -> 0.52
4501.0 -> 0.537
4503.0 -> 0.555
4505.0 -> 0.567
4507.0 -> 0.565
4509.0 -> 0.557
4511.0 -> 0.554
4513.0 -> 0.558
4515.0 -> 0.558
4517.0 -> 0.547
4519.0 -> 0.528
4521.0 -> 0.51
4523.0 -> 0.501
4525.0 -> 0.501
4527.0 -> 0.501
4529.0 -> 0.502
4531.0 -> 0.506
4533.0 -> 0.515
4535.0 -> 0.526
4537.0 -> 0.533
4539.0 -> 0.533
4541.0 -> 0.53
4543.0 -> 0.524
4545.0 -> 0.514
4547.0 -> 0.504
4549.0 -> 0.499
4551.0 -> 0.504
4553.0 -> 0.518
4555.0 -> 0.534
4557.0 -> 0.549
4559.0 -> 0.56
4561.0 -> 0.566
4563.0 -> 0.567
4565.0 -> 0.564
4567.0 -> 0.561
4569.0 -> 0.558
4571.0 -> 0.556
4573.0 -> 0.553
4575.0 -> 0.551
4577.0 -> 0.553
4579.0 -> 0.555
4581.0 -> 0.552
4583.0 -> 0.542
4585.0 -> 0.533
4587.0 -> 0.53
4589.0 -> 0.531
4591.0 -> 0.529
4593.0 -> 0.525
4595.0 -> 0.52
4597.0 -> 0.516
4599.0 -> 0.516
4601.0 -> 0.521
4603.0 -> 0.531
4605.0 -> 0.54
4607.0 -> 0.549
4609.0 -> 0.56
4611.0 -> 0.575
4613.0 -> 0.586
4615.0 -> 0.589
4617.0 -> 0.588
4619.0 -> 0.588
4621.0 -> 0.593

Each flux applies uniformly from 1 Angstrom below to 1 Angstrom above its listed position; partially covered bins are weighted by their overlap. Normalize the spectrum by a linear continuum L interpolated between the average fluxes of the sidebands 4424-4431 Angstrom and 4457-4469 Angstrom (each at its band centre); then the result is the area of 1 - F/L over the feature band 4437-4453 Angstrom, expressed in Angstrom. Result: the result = -1.2 Angstrom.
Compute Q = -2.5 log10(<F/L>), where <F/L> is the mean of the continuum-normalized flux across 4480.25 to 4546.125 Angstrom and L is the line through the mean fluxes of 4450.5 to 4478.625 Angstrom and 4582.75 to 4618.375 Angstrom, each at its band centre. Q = -0.04 mag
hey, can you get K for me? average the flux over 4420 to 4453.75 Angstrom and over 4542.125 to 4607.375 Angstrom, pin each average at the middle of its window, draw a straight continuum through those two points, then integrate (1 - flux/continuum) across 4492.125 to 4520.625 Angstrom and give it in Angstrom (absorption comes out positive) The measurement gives -1.6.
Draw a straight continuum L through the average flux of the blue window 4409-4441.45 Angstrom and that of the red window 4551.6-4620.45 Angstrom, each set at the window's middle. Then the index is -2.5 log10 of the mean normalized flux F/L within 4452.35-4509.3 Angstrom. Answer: -0.02 mag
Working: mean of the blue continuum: 0.466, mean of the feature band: 0.504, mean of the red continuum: 0.549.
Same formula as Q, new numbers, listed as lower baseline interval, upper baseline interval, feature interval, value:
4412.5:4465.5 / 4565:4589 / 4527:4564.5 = 0.01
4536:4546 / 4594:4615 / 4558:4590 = -0.03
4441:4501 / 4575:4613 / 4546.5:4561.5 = -0.01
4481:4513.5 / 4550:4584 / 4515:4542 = 0.04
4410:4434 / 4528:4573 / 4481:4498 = -0.01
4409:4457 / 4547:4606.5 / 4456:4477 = 0.03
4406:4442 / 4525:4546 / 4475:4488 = -0.05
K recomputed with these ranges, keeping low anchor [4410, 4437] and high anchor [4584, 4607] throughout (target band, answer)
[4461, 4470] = 0.1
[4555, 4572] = -1.4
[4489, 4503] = -0.7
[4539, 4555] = -0.2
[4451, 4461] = 0.4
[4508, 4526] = -1.3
